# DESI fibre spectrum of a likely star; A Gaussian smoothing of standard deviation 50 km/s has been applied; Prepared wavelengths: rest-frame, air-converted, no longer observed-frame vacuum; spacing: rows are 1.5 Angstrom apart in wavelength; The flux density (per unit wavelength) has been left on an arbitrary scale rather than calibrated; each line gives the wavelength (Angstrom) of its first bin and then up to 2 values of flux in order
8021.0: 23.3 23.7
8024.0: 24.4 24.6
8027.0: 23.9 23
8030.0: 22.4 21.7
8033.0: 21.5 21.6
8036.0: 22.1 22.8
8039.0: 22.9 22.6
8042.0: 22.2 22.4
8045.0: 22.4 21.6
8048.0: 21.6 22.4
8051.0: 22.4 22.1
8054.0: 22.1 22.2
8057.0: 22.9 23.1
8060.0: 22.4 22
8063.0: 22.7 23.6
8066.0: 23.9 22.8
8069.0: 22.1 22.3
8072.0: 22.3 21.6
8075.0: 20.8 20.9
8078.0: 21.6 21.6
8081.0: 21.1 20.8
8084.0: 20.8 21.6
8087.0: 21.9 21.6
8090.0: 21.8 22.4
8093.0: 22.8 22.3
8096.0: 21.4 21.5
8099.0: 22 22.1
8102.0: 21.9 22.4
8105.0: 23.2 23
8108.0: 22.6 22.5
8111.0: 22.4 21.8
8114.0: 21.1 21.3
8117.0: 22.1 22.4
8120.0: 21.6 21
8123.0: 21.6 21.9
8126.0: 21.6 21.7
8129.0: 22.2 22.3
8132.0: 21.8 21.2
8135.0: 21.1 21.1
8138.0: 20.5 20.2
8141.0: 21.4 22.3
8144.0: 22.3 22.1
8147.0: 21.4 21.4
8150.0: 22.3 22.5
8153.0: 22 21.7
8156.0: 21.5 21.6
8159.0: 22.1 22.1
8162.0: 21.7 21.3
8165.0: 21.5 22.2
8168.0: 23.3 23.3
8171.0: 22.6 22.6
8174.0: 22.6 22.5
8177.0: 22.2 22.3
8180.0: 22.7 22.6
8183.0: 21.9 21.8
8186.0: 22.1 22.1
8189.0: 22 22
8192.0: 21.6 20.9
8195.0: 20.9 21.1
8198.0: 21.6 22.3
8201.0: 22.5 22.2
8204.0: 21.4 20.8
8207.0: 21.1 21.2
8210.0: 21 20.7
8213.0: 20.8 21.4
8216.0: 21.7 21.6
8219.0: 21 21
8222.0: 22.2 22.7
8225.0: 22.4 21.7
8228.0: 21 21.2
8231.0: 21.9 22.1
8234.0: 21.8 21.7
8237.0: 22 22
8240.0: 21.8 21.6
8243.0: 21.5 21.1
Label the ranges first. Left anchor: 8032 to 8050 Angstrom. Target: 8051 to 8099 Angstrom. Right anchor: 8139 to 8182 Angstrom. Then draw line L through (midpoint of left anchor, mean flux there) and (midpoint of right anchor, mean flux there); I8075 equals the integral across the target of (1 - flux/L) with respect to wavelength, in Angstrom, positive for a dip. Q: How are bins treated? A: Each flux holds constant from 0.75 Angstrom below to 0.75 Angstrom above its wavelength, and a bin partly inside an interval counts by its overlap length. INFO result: 0.2 Angstrom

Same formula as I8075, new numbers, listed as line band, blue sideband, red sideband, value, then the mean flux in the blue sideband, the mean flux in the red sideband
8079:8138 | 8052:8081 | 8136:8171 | 0.6 Angstrom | 22.2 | 21.8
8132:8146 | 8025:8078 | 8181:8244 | 0.4 Angstrom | 22.4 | 21.6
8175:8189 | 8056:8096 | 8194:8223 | -0.5 Angstrom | 22.1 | 21.4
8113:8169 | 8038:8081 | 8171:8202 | 1.0 Angstrom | 22.3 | 22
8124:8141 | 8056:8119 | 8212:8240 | 0.4 Angstrom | 22.1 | 21.7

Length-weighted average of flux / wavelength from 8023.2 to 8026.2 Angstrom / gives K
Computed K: 24.5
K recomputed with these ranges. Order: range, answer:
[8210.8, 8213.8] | 20.8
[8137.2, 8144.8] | 21.3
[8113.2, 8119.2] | 21.7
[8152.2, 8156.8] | 21.7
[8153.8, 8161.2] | 21.8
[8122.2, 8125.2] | 21.7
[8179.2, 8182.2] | 22.6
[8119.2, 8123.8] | 21.4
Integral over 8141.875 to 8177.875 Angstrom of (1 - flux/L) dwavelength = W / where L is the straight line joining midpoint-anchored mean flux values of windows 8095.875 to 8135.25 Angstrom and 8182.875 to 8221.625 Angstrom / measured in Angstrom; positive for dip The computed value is -0.70 Angstrom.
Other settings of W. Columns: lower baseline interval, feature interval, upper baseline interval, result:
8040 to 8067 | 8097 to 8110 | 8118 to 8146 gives -0.3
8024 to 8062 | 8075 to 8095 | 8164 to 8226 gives 0.6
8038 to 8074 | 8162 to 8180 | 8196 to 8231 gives -0.5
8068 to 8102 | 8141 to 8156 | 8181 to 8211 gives -0.2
